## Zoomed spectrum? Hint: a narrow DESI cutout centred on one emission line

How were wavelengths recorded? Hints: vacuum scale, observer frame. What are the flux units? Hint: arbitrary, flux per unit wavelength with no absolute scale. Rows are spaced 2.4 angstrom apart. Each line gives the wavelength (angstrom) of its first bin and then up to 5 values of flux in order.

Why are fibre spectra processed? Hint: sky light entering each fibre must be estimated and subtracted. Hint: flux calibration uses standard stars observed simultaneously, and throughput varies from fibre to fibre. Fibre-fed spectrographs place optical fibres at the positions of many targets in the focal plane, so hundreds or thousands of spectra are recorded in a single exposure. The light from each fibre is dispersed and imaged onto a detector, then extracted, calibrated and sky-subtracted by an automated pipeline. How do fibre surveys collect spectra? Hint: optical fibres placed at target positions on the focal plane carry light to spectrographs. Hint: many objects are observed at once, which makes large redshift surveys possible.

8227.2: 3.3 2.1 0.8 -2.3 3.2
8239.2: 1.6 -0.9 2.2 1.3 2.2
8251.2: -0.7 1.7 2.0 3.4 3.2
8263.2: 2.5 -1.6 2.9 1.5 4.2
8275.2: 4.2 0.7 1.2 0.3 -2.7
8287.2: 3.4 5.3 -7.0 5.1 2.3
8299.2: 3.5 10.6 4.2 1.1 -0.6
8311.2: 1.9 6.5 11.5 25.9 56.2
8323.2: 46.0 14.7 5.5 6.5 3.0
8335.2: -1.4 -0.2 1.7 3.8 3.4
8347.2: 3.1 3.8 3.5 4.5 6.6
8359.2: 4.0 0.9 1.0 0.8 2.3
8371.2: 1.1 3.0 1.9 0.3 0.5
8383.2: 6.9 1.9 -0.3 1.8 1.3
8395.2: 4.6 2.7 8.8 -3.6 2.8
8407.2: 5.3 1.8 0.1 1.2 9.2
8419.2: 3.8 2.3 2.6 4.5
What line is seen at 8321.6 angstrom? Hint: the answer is H-beta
